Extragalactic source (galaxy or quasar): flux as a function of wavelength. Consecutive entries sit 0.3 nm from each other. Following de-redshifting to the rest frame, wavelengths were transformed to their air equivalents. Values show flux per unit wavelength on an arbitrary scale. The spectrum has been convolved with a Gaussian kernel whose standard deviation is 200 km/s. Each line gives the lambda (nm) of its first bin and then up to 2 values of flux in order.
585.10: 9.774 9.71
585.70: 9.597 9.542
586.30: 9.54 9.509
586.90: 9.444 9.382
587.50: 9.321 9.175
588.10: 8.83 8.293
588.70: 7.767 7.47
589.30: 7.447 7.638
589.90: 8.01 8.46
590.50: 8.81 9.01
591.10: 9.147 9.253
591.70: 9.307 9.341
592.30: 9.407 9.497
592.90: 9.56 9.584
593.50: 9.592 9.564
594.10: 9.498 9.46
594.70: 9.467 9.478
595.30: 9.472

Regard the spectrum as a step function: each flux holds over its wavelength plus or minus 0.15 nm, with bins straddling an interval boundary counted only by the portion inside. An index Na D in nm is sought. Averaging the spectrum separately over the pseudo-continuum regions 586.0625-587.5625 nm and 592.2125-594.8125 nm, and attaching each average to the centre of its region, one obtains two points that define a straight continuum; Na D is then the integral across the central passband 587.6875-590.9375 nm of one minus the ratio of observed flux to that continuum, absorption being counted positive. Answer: 0.42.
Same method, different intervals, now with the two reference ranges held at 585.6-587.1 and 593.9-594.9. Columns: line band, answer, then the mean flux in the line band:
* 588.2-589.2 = 0.17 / 7.87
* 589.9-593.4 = 0.12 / 9.17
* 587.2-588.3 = 0.05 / 9.11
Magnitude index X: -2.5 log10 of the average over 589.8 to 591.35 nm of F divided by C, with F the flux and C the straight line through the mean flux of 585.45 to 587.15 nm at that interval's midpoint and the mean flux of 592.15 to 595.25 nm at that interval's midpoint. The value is 0.09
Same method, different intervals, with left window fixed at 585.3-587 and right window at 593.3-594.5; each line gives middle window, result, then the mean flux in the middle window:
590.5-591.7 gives 0.05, 9.12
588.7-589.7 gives 0.25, 7.55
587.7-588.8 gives 0.12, 8.52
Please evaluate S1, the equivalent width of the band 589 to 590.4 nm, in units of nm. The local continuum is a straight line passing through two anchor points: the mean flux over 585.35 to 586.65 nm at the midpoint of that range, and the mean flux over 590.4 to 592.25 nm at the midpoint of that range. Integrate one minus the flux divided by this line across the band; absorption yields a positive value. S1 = 0.21 nm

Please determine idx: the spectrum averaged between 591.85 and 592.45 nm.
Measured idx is 9.37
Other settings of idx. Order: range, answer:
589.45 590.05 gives 7.82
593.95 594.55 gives 9.48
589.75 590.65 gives 8.43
